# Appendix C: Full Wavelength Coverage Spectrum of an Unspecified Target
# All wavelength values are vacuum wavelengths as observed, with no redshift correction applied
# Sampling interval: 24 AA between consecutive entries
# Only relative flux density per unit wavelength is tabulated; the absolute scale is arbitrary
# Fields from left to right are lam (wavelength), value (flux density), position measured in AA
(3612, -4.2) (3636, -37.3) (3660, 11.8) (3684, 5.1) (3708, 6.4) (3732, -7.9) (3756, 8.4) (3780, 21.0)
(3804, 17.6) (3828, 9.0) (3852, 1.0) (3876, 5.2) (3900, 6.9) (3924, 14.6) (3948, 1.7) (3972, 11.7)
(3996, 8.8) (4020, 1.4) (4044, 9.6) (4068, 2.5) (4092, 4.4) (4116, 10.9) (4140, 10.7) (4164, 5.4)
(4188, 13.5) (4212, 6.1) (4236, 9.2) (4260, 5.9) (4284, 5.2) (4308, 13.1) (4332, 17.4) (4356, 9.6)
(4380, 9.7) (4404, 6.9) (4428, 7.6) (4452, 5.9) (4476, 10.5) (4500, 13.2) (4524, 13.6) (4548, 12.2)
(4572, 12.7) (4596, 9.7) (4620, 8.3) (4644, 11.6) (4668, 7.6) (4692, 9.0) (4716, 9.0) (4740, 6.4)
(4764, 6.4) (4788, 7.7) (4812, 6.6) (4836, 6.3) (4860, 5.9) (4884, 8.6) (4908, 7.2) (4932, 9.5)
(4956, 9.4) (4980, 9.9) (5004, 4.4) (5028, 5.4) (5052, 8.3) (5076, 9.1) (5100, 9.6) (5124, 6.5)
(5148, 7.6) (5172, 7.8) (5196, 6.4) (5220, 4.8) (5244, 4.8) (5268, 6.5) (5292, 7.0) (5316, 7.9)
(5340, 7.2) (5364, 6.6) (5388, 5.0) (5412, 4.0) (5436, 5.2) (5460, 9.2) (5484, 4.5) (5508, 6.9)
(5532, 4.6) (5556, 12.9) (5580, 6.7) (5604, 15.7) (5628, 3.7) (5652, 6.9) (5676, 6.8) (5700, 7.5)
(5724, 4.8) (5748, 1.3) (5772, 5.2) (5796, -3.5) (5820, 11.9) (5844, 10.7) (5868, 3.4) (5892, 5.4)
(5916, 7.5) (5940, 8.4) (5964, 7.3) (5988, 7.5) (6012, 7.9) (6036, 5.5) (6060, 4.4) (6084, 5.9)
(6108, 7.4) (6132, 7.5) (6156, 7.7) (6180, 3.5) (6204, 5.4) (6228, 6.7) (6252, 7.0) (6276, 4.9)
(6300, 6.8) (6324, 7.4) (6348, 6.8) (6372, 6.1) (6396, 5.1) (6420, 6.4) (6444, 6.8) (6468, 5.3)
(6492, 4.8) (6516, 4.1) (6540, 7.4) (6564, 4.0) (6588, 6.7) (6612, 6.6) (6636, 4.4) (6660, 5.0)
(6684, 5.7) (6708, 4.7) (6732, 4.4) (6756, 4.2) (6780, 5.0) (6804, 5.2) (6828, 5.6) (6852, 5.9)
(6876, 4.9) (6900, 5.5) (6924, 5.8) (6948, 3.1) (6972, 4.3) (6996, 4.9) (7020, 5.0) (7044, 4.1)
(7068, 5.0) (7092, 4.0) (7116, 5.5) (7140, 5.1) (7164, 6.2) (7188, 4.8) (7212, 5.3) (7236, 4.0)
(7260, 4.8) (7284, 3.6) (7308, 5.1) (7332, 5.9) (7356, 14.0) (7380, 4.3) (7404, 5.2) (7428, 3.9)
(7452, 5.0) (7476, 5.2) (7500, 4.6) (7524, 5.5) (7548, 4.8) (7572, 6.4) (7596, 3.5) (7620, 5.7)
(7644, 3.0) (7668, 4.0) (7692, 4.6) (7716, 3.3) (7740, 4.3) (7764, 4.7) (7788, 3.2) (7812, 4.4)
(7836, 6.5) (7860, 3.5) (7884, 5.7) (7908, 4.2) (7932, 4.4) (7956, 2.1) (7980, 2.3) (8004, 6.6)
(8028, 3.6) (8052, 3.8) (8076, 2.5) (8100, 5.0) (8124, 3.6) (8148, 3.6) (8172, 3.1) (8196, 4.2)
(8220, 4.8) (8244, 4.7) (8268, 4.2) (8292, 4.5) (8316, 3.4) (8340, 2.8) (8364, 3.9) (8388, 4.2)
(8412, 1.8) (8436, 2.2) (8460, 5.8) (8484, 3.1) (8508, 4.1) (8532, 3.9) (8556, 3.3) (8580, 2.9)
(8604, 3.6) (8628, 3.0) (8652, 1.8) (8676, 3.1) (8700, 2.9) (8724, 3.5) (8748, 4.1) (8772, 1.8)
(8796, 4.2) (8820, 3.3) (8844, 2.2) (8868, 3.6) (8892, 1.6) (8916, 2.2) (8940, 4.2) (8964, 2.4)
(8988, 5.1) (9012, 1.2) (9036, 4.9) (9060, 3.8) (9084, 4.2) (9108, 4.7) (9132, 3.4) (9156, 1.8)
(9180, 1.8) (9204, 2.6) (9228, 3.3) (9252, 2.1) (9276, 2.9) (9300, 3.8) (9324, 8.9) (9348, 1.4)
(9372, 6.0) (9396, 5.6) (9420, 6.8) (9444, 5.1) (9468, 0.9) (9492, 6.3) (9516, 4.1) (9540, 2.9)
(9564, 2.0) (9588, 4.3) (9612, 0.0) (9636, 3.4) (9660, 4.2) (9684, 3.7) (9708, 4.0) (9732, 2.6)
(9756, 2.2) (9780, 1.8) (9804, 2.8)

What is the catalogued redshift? 0.120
